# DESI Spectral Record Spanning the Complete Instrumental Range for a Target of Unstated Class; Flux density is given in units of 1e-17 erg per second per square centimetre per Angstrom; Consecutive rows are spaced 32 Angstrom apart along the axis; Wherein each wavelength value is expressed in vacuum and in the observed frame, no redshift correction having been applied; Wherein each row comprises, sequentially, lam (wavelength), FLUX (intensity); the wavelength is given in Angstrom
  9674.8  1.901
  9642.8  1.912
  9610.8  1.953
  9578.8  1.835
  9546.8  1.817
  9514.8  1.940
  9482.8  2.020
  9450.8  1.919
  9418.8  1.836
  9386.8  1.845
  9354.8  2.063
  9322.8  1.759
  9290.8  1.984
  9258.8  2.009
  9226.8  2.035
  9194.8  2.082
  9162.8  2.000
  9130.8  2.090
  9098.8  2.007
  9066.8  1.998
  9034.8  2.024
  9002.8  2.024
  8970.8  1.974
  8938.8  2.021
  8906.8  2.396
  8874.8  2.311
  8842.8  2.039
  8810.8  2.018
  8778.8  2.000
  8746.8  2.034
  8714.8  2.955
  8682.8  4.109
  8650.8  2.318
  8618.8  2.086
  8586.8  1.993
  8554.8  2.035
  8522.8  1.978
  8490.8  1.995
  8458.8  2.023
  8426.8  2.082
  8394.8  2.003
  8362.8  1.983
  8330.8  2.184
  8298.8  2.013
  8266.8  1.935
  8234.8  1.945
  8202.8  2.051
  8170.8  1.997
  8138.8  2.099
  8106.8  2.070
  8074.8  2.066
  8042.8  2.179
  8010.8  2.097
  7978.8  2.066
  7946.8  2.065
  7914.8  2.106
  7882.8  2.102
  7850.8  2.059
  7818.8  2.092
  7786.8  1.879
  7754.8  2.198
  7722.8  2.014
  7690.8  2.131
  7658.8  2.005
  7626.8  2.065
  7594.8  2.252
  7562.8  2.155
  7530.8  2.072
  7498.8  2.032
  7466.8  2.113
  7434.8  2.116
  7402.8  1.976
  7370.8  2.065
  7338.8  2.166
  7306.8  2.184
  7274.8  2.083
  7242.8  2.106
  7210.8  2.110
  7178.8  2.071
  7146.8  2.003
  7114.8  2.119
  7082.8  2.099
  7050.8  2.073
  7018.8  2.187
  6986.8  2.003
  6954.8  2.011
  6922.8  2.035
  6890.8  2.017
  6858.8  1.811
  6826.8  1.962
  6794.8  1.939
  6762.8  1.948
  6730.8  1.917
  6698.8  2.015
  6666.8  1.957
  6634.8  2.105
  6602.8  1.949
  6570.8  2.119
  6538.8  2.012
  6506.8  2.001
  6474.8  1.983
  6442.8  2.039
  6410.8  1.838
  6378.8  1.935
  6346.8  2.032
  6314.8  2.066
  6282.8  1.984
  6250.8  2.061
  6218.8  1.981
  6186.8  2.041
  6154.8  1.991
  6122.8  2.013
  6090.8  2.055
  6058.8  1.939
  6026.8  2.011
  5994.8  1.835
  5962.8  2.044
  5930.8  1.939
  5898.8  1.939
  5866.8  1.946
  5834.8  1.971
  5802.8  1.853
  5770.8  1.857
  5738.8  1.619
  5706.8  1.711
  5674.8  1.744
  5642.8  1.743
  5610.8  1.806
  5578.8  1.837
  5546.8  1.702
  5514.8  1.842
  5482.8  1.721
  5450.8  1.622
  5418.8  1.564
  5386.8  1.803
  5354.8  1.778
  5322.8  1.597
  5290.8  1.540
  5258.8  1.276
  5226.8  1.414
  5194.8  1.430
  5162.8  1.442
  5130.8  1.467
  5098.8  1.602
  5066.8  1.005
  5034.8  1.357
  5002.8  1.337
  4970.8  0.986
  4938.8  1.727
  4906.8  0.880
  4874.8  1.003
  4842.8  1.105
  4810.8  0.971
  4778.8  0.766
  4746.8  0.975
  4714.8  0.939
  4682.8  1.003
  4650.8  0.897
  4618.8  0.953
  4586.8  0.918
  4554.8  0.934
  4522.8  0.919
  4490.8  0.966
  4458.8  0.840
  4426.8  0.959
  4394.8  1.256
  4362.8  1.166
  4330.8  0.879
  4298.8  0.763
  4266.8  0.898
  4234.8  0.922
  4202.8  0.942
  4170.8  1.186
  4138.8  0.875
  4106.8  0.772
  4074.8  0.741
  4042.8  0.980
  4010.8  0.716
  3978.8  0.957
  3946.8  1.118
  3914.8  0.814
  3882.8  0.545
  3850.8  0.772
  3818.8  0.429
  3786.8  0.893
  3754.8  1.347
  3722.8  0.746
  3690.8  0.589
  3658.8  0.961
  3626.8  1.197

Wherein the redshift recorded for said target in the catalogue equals 0.32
